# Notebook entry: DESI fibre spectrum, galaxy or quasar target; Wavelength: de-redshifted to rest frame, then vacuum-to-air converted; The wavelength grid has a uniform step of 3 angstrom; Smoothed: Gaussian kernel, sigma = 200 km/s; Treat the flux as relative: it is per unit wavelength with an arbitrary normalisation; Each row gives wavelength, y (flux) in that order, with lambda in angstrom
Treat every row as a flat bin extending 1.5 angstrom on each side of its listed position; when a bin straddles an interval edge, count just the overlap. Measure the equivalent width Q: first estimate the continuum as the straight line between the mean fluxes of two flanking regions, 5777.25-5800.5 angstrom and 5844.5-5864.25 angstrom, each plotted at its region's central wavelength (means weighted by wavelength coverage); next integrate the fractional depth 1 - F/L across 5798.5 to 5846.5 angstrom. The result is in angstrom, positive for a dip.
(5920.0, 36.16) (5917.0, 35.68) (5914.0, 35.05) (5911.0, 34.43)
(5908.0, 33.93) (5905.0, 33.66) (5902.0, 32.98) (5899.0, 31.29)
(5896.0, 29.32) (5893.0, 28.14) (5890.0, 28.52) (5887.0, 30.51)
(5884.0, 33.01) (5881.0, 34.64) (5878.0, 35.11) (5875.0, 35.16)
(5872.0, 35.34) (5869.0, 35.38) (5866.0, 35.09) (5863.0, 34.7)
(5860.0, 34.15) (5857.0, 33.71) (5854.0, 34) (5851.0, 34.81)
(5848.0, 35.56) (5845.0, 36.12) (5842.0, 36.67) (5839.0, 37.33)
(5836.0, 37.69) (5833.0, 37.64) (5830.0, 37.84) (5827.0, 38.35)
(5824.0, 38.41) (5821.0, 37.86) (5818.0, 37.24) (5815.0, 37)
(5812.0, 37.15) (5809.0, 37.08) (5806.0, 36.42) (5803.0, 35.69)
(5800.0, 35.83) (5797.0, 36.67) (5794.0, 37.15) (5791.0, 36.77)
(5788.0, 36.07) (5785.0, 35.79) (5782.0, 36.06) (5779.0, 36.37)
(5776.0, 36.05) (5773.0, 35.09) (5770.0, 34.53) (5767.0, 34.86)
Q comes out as -2.3 angstrom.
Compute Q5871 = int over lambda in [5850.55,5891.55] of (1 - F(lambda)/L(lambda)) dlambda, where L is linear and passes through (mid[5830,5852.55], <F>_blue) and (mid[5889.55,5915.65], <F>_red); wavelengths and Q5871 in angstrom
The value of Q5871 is 0.7 angstrom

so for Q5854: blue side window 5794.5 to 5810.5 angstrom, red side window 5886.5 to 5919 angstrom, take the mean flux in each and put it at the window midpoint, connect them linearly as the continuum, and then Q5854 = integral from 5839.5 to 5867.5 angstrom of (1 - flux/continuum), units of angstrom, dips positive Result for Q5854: -0.6 angstrom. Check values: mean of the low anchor 36.4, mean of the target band 35.1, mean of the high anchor 32.2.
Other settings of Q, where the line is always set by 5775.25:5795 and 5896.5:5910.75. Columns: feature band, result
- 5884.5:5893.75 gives 1.0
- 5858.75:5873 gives -0.4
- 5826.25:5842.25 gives -1.3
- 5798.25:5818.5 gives -0.6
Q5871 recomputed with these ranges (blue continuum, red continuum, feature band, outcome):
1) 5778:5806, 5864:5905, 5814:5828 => -1.0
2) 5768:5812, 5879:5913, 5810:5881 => -4.6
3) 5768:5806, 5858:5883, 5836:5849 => -0.5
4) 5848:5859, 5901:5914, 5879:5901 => 2.0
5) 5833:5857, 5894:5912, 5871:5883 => -0.3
